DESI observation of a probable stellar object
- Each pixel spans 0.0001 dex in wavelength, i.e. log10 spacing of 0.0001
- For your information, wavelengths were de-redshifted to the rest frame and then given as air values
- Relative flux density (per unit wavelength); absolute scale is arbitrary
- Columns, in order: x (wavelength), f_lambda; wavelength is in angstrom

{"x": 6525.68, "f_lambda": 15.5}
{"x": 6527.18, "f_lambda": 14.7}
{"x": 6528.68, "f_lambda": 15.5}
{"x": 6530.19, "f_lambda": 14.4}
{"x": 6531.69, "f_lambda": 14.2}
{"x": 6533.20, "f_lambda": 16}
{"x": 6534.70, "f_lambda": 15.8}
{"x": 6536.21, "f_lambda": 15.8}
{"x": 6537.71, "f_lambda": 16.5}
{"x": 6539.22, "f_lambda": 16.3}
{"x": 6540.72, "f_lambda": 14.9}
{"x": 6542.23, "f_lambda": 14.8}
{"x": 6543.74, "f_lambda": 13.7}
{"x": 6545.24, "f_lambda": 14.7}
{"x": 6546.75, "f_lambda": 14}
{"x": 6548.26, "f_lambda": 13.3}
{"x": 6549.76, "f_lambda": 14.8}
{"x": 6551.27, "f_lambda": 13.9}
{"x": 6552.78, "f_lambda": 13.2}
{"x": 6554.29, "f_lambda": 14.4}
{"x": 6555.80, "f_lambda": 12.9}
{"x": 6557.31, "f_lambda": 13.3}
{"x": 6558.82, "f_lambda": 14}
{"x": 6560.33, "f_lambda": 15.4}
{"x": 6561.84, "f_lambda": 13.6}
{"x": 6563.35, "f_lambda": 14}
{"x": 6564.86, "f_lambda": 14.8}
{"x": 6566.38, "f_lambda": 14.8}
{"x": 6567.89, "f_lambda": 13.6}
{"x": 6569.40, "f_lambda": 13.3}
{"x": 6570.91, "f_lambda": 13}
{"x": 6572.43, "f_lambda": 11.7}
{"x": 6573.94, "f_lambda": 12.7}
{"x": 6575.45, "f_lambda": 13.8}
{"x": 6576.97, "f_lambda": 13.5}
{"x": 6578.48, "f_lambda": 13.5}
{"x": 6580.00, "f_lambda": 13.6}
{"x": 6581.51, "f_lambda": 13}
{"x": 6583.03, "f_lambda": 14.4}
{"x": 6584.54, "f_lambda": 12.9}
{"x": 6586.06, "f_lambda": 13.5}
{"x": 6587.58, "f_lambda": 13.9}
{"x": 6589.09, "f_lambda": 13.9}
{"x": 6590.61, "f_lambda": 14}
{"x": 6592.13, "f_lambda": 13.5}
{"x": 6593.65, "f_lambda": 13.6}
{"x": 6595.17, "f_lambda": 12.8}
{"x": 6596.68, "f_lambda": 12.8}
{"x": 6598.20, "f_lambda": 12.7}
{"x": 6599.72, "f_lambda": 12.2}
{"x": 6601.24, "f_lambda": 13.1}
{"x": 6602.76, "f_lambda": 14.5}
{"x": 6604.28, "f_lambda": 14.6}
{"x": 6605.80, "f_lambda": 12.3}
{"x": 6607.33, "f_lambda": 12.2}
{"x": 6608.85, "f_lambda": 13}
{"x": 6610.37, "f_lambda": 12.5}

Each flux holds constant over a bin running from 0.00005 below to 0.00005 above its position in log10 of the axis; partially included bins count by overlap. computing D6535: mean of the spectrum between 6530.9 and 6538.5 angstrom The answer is 15.7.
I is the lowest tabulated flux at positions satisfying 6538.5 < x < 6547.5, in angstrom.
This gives 13.7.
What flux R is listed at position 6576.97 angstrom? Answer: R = 13.5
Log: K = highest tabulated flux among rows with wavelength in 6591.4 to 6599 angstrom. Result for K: 13.6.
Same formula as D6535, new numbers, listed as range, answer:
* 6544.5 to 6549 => 14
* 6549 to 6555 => 14.1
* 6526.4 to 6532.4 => 14.7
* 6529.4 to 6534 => 14.9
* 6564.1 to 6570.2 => 14.1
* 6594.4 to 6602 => 12.7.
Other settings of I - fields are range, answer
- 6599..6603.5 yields 12.2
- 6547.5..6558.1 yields 12.9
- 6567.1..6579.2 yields 11.7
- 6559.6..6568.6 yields 13.6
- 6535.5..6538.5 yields 15.8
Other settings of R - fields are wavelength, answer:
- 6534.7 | 15.8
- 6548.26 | 13.3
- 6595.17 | 12.8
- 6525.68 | 15.5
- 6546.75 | 14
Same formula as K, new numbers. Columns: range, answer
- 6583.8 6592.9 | 14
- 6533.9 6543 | 16.5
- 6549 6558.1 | 14.8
